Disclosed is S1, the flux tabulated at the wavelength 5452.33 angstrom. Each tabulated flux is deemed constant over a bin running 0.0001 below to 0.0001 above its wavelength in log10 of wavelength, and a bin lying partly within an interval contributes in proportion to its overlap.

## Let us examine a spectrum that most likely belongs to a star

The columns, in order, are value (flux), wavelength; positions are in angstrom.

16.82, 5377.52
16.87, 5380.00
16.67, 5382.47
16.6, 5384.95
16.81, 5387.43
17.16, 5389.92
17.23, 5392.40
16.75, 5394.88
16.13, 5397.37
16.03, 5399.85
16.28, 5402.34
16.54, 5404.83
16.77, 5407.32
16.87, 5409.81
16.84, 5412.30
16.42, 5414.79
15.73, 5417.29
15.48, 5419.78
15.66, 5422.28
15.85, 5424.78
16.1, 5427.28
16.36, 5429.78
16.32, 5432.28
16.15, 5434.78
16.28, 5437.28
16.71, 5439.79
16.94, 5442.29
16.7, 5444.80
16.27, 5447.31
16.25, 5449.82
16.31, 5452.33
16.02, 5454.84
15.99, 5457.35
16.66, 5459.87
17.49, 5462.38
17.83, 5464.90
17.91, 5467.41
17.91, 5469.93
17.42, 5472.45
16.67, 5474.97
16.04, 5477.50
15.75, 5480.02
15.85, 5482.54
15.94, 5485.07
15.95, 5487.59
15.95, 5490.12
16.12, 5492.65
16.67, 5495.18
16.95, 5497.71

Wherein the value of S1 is 16.31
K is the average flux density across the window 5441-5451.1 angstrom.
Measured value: 16.5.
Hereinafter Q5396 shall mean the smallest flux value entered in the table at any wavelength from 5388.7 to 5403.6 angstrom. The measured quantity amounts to 16.03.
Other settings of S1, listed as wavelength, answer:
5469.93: 17.91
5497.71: 16.95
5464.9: 17.83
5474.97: 16.67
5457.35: 15.99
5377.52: 16.82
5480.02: 15.75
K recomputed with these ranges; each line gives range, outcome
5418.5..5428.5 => 15.8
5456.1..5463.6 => 16.7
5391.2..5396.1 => 17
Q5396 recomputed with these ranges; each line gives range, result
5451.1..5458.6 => 15.99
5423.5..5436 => 15.85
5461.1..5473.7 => 17.42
